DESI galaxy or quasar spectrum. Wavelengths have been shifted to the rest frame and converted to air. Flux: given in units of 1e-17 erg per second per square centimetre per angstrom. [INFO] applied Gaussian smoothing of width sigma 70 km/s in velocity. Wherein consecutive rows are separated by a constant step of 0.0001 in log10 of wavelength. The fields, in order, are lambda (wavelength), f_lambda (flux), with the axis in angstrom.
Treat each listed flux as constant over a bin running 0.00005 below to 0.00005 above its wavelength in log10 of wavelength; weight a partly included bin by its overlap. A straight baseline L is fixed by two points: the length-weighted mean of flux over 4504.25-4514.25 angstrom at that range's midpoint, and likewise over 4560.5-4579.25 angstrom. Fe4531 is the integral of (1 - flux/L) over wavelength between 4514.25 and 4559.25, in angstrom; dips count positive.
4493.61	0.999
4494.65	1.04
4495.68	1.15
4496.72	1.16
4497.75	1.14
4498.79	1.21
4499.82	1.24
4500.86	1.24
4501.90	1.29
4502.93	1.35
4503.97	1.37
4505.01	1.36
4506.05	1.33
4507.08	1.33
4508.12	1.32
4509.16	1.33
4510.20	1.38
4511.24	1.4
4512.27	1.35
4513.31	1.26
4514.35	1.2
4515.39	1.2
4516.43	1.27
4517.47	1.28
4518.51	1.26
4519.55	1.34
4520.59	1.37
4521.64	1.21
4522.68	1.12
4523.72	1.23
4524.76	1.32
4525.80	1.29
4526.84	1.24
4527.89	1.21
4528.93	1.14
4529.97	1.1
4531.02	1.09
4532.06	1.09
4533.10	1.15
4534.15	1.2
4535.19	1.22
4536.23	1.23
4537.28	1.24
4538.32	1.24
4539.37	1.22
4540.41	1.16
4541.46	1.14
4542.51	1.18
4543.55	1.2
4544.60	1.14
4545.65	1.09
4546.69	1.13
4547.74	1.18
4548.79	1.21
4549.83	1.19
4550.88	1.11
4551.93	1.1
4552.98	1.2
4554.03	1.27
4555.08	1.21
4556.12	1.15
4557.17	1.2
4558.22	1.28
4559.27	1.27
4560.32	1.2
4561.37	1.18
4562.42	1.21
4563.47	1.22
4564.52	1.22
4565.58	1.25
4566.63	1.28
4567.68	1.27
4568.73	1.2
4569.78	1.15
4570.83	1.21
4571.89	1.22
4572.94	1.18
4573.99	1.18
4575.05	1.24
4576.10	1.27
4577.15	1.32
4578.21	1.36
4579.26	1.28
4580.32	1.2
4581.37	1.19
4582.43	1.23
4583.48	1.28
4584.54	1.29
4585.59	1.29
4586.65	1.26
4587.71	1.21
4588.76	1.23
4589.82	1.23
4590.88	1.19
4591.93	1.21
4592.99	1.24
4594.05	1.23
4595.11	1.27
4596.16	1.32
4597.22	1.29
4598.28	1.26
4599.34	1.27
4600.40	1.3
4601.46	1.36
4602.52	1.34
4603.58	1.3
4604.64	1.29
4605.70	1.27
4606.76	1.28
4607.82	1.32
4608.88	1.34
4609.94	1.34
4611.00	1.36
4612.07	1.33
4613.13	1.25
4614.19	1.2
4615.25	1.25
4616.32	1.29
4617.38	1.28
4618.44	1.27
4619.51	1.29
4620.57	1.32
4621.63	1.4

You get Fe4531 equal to 3.1 angstrom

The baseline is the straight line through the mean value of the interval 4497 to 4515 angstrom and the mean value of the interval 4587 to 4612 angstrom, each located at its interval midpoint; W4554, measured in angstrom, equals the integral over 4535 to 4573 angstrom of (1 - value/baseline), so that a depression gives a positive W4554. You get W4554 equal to 2.7 angstrom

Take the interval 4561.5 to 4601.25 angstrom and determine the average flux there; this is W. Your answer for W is 1.24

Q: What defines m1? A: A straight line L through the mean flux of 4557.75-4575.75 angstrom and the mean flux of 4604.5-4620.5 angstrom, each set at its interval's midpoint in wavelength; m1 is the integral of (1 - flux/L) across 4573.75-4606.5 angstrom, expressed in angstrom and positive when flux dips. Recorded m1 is -0.2 angstrom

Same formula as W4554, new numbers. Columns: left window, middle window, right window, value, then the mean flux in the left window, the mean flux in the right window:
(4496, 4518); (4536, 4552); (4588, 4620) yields 1.4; 1.29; 1.28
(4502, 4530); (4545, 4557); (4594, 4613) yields 1.2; 1.28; 1.3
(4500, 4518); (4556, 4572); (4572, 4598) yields 0.6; 1.31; 1.25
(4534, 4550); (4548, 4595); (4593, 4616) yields 0.4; 1.19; 1.29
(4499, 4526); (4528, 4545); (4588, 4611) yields 1.5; 1.29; 1.28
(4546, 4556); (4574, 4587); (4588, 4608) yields -0.3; 1.18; 1.27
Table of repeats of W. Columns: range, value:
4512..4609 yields 1.23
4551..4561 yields 1.2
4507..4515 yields 1.32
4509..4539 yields 1.24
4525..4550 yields 1.18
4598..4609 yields 1.3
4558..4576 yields 1.22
